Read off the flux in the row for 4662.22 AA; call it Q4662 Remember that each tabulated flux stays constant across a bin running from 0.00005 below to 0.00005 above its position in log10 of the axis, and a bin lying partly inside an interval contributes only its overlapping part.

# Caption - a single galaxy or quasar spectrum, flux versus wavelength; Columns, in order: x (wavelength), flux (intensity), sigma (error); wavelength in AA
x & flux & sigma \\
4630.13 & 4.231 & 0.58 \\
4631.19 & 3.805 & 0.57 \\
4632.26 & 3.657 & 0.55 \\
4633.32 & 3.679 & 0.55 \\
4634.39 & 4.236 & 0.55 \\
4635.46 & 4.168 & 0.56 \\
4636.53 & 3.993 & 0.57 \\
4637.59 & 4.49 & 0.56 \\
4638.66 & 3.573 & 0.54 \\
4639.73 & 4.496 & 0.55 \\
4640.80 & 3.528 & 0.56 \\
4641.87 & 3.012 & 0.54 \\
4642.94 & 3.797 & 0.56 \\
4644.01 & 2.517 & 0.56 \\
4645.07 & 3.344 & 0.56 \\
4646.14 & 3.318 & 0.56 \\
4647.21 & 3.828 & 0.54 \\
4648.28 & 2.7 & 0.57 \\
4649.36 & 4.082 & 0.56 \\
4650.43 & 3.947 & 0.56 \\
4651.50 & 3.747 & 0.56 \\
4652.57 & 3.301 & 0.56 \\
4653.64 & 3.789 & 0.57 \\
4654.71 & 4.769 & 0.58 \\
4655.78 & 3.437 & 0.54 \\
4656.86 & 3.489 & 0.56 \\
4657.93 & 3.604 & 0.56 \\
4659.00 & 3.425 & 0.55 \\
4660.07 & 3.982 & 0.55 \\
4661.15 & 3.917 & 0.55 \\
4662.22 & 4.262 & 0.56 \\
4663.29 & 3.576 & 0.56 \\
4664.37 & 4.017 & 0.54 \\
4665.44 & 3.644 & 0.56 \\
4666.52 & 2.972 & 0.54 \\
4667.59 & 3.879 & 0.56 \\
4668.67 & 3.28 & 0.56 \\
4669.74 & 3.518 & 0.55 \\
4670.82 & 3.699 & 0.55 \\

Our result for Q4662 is 4.262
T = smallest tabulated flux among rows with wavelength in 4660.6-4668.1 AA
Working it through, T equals 2.972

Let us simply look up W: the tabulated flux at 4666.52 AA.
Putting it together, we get 2.972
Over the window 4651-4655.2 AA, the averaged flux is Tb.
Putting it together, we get 3.9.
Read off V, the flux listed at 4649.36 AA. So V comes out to 4.082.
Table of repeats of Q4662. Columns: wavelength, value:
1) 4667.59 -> 3.879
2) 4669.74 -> 3.518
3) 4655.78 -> 3.437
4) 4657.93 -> 3.604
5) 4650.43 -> 3.947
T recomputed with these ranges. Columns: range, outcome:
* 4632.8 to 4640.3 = 3.573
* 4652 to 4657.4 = 3.301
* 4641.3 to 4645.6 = 2.517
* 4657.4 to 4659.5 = 3.425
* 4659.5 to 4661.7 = 3.917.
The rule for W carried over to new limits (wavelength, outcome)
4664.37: 4.017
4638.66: 3.573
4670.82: 3.699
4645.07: 3.344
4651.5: 3.747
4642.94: 3.797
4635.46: 4.168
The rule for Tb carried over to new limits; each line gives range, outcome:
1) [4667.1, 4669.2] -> 3.57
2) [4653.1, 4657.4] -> 3.87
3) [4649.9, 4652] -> 3.85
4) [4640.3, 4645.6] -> 3.24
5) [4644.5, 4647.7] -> 3.49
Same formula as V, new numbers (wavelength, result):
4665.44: 3.644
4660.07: 3.982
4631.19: 3.805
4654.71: 4.769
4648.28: 2.7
